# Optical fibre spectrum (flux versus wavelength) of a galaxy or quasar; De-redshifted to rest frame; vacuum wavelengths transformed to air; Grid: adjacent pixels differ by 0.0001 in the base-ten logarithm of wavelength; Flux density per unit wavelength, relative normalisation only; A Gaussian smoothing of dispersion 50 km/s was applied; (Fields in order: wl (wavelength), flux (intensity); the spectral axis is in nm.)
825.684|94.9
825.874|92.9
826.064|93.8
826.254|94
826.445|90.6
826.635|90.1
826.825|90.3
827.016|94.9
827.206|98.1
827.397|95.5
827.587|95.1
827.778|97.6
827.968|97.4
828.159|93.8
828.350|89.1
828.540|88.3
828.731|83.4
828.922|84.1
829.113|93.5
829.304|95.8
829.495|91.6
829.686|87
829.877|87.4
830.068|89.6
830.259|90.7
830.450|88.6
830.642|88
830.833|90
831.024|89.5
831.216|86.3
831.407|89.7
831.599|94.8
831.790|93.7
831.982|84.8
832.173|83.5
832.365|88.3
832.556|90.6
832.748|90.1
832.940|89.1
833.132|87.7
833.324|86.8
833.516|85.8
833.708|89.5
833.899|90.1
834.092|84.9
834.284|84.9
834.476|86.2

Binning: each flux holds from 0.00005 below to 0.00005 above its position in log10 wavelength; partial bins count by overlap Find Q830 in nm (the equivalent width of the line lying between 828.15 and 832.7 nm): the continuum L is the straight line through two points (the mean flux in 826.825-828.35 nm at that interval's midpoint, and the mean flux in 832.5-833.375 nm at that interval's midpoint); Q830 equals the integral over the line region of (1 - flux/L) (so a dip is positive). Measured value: 0.13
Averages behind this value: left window 95.2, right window 88.8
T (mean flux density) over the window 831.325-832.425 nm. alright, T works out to 89.1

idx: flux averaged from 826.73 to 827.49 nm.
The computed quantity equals 94.6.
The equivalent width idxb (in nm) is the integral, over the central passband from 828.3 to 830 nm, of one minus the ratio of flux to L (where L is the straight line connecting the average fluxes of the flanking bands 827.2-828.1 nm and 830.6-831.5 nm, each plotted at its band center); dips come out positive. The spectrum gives 0.08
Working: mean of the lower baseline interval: 96.5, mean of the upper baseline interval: 88.8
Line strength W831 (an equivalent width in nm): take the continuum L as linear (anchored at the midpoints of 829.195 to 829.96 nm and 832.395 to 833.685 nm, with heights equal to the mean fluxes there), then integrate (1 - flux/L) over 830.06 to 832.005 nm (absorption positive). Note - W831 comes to 0.00 nm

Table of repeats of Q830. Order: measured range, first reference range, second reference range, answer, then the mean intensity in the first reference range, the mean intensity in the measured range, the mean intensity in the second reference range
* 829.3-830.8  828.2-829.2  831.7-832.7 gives -0.02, 88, 89.5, 88.3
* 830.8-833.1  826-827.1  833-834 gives -0.01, 92.2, 89.1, 88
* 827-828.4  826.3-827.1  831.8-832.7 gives -0.07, 91.5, 95.4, 87.7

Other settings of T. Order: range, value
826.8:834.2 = 90.1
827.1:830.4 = 91.6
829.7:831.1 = 89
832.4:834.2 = 88.3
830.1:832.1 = 89.5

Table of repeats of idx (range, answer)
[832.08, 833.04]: 88.3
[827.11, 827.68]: 96.3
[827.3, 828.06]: 96.4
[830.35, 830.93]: 88.9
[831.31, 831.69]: 92.2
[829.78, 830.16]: 88.5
